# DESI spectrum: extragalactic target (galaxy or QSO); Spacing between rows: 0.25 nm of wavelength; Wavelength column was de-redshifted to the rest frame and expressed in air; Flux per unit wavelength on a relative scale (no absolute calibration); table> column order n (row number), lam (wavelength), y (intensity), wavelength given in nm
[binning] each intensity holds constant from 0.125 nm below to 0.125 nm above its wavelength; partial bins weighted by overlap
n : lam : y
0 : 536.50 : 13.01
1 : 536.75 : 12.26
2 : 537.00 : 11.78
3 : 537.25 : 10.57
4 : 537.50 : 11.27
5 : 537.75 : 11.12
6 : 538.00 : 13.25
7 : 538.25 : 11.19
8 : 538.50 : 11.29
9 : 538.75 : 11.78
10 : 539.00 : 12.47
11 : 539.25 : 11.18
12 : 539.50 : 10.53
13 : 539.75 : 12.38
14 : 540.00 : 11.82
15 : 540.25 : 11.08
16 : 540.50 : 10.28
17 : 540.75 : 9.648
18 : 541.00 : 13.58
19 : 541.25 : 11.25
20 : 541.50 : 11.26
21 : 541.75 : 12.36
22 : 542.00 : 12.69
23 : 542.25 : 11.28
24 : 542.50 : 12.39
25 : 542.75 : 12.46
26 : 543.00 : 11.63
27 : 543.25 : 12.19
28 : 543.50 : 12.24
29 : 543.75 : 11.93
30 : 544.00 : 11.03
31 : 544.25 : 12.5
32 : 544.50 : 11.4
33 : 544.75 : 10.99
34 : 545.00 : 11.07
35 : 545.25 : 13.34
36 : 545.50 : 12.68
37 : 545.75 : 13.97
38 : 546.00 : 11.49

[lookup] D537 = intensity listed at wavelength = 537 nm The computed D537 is 11.78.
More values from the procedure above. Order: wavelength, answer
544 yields 11.03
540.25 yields 11.08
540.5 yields 10.28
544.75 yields 10.99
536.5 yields 13.01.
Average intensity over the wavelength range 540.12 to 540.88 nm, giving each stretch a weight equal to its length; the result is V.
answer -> 10.4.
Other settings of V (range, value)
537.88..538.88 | 11.9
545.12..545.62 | 13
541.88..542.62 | 12.1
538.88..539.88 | 11.6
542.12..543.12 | 11.9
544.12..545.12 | 11.5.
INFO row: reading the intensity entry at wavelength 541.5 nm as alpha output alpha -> 11.26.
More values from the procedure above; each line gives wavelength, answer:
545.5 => 12.68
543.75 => 11.93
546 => 11.49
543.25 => 12.19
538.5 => 11.29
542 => 12.69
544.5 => 11.4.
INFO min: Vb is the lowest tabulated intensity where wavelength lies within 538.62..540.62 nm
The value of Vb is 10.28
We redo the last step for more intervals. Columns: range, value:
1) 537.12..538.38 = 10.57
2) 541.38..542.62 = 11.26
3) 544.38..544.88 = 10.99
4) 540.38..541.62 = 9.648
